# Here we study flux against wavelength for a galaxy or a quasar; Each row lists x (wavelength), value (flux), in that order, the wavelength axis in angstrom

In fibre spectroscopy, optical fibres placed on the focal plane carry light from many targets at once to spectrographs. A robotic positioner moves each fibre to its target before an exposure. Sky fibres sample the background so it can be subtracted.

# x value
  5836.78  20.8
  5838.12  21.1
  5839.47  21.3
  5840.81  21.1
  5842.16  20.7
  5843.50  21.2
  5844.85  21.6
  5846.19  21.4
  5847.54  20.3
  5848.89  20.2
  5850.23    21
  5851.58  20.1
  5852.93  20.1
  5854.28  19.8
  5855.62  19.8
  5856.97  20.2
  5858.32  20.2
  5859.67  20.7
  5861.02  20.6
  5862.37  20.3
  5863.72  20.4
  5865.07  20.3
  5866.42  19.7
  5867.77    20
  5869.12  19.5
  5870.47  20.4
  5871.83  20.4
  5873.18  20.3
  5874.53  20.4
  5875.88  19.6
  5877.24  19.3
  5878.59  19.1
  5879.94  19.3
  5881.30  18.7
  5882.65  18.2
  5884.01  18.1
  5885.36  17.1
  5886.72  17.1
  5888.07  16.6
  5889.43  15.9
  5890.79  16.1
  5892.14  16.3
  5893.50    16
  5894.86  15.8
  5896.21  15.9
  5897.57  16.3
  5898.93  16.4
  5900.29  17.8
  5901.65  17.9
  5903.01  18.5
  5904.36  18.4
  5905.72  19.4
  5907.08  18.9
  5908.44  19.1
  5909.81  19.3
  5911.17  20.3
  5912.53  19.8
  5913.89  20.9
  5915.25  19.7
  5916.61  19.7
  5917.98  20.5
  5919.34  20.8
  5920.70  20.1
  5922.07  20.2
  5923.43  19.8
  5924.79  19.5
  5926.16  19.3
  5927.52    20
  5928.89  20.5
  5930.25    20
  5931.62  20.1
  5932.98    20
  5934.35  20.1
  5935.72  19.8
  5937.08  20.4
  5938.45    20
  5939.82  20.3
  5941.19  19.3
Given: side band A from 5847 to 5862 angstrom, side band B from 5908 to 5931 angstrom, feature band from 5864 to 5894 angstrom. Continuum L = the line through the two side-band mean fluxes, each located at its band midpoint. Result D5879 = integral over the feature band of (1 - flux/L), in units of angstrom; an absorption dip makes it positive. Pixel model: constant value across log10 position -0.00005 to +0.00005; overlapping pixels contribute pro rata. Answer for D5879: 2.3 angstrom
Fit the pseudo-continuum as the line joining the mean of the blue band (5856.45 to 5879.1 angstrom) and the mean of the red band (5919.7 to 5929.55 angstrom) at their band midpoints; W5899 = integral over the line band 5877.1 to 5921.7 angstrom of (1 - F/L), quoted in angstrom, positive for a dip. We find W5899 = 3.8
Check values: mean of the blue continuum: 20.1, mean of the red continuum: 19.9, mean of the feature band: 18.3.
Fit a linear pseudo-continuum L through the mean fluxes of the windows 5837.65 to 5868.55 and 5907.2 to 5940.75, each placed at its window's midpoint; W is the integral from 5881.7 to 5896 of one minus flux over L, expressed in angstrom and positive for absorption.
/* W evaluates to 2.5 angstrom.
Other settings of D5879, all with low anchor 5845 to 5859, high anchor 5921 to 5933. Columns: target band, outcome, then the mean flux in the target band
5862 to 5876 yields 0.1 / 20.1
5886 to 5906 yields 3.2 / 16.9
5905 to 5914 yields 0.2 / 19.6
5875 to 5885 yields 0.7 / 18.9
